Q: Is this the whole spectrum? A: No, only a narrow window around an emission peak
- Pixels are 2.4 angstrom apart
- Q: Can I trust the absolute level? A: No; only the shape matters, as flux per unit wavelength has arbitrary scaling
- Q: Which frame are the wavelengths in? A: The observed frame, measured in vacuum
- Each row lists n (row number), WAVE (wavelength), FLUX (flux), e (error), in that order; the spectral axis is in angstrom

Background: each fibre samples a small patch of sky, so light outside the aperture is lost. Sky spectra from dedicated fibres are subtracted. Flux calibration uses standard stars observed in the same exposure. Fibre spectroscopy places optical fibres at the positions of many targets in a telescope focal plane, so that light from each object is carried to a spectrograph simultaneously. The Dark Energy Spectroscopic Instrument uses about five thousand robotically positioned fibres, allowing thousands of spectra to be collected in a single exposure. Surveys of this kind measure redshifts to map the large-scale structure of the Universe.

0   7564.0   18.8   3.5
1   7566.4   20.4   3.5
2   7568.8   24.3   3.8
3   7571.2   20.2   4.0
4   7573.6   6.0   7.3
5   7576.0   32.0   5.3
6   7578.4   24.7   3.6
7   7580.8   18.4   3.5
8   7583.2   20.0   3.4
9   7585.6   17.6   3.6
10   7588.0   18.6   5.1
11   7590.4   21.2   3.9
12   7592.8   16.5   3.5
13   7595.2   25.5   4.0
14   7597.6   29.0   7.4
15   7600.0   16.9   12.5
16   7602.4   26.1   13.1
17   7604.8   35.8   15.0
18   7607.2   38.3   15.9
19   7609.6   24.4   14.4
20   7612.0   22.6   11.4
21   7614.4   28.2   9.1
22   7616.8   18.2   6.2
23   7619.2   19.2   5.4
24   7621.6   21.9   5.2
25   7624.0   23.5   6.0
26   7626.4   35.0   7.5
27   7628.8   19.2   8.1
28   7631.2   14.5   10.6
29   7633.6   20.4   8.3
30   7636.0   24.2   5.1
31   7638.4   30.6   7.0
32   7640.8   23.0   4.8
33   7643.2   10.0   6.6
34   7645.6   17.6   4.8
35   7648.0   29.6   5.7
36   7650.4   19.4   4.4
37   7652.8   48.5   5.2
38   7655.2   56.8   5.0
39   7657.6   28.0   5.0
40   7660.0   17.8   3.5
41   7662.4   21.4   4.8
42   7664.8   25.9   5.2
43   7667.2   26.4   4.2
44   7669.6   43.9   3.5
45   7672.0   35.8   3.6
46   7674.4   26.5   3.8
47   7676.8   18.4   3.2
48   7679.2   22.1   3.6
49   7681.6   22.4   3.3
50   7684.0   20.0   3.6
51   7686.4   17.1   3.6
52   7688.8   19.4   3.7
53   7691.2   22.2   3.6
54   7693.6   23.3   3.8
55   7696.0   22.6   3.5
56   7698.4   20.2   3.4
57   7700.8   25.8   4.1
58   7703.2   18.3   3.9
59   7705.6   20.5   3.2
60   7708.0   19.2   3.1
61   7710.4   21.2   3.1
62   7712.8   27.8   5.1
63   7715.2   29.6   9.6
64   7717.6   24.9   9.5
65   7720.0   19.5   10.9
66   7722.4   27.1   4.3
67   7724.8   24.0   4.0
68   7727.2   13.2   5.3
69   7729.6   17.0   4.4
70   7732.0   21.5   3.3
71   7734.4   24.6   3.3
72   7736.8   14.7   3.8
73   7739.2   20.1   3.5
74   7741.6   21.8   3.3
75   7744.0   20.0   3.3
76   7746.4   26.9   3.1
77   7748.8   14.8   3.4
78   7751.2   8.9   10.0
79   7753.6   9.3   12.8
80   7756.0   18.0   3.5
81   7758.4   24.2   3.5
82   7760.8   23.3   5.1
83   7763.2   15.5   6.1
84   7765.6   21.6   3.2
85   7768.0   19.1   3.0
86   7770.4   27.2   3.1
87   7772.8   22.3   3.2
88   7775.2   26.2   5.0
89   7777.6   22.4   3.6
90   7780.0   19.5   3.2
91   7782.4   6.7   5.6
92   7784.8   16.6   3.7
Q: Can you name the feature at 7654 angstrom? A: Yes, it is [S II]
